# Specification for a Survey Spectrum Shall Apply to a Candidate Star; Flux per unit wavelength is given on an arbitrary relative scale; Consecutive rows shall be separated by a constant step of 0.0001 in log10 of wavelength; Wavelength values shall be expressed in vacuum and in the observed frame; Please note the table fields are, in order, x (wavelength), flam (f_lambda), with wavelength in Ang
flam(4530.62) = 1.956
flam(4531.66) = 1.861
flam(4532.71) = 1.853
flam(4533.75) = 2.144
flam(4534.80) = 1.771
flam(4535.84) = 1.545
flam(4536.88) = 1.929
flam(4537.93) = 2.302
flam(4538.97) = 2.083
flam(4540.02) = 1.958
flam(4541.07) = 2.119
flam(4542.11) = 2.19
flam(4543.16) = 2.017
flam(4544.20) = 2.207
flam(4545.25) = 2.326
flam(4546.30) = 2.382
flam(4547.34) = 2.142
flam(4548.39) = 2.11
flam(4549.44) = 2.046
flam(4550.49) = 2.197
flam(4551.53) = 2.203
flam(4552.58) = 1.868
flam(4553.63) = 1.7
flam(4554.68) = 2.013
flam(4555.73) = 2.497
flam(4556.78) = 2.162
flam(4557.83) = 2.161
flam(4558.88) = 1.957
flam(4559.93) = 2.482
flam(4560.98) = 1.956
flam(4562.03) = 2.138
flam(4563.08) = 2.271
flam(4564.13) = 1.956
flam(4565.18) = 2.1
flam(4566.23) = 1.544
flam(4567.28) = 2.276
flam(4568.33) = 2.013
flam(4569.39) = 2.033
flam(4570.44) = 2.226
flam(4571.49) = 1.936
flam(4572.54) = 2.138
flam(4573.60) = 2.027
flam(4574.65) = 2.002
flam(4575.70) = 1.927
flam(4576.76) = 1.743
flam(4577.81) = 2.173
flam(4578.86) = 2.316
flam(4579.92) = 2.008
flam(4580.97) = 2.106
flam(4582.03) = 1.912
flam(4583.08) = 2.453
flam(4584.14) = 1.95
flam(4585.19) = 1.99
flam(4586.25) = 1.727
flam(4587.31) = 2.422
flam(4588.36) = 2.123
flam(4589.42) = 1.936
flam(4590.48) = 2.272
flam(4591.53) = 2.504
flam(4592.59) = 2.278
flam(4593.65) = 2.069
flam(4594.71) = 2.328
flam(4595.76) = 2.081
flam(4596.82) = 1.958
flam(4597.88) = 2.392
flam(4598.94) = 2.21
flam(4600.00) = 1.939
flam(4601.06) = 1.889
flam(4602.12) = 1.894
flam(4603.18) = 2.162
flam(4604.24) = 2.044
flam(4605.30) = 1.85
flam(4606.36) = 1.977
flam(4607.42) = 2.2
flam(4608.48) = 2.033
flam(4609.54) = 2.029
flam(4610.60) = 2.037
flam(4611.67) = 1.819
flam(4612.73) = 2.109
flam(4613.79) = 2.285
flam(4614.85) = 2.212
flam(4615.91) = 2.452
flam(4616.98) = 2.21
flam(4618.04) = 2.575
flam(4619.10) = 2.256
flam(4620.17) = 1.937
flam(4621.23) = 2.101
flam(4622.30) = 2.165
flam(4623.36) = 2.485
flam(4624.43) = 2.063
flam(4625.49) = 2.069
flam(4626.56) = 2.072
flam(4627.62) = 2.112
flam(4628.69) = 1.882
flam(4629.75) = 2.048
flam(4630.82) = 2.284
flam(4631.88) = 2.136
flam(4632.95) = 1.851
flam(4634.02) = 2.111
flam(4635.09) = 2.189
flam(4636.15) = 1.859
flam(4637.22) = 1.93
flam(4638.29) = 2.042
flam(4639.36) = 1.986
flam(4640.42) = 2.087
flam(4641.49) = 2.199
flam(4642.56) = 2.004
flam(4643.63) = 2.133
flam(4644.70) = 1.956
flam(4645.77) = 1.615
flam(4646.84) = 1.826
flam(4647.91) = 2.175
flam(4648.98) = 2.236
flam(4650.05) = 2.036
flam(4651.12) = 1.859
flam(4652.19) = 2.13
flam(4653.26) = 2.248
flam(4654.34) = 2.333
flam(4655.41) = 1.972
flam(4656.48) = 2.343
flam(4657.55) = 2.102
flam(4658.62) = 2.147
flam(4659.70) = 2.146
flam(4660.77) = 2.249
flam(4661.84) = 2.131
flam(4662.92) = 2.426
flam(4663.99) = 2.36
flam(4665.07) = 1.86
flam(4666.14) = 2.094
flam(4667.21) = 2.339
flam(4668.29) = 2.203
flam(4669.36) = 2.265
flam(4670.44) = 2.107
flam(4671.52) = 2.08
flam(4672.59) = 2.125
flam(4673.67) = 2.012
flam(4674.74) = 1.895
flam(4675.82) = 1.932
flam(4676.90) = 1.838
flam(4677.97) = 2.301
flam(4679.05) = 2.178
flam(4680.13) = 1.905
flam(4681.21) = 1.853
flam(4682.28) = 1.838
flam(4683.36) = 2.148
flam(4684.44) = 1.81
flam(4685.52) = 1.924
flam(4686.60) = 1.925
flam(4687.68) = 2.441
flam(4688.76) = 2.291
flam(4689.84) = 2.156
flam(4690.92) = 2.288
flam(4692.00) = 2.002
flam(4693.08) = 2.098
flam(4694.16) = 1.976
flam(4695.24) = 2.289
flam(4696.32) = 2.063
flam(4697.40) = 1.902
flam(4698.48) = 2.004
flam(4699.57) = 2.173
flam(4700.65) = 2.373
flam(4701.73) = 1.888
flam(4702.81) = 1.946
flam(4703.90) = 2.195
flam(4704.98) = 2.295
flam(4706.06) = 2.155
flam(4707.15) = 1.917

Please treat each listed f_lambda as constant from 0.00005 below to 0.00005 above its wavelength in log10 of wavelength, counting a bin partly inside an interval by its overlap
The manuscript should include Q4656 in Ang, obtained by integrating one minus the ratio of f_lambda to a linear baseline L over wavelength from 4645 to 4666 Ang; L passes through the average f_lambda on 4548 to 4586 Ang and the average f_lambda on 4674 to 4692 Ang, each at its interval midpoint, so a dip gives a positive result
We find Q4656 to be -0.7 Ang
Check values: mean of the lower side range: 2.07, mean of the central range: 2.11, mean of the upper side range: 2.04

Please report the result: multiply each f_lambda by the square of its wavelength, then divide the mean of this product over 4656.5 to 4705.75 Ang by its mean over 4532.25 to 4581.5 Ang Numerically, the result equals 1.07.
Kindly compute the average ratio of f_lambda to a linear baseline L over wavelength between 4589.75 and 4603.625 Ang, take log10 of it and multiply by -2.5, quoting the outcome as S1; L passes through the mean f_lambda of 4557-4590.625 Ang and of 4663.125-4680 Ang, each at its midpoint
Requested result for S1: -0.04 mag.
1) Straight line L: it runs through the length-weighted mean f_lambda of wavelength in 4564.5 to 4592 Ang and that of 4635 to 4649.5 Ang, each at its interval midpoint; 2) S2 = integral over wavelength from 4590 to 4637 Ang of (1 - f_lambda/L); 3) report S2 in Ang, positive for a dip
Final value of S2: -1.9 Ang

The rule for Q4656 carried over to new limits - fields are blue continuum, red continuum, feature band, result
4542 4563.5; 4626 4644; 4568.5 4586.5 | 0.6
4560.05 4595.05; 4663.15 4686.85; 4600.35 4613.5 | 0.4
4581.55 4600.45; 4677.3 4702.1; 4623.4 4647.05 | 0.9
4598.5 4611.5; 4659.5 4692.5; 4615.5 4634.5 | -1.1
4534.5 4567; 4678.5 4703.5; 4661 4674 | -0.7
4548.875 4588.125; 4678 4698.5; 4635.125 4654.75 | 0.3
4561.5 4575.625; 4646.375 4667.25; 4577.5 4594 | -0.6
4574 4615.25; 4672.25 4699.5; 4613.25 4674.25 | -1.7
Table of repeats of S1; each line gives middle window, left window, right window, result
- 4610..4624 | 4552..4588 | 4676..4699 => -0.07 mag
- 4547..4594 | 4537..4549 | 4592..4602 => 0.02 mag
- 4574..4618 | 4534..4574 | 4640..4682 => -0.01 mag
